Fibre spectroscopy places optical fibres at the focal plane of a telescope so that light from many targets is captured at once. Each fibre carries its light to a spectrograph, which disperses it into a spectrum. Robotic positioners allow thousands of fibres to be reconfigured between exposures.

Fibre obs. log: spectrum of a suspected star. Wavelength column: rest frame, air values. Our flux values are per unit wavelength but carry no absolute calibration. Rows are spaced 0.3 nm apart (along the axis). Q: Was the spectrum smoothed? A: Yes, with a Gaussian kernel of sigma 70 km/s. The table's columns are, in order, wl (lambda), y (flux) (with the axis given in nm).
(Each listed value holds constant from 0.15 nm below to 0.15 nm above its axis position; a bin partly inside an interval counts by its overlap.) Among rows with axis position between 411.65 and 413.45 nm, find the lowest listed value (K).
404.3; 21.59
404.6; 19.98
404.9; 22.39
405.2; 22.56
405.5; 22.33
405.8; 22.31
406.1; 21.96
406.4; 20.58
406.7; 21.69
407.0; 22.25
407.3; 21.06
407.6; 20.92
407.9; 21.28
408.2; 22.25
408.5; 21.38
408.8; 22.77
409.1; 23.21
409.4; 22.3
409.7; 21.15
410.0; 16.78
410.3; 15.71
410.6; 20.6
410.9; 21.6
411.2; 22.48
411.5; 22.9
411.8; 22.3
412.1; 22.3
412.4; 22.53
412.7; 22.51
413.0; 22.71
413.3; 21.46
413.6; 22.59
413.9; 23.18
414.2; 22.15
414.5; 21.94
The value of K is 21.46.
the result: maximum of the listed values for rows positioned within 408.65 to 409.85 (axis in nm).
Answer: 23.21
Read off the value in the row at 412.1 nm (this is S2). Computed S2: 22.3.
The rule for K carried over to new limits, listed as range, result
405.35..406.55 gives 20.58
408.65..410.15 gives 16.78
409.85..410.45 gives 15.71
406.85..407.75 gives 20.92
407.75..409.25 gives 21.28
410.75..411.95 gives 21.6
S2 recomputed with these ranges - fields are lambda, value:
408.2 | 22.25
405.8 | 22.31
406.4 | 20.58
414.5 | 21.94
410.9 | 21.6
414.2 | 22.15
